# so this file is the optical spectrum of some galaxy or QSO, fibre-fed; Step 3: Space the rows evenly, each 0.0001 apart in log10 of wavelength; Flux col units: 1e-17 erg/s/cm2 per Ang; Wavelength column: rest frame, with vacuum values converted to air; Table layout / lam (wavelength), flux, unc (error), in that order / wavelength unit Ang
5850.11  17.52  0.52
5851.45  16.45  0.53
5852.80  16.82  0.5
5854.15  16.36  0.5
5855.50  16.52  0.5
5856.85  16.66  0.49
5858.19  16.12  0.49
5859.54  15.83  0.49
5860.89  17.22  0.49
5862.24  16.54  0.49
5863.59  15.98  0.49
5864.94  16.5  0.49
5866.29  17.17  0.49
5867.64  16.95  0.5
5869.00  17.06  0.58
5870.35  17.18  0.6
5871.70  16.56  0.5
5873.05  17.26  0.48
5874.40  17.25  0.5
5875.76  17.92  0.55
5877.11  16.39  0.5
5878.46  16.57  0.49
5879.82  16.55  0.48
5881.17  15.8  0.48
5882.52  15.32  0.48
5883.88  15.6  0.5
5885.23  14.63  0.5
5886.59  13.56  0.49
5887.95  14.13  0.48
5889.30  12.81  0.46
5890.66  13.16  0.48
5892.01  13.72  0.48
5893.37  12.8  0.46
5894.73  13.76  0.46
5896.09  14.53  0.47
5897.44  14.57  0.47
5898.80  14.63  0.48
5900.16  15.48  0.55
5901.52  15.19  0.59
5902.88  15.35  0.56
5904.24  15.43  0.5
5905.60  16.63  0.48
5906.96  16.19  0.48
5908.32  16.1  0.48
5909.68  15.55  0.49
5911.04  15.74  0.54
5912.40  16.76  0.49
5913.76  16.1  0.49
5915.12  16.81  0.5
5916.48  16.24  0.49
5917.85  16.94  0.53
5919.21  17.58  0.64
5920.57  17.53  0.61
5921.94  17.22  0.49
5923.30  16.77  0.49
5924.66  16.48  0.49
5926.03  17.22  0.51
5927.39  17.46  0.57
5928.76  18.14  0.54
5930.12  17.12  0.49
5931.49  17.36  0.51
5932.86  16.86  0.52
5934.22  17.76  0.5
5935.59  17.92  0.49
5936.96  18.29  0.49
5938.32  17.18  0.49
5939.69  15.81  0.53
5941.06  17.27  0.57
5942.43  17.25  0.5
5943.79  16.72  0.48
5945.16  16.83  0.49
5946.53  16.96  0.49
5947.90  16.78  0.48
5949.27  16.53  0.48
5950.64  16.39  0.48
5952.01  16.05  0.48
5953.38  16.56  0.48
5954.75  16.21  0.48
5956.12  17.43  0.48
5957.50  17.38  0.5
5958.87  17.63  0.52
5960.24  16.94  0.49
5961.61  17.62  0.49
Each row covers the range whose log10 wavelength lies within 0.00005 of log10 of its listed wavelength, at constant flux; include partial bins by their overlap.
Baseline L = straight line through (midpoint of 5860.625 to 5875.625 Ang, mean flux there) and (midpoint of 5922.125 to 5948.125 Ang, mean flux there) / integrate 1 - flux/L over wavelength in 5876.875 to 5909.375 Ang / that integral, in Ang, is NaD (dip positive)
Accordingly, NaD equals 3.9 Ang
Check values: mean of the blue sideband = 16.9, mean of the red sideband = 17.2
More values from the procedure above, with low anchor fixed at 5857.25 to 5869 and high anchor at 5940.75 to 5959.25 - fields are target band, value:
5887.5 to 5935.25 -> 2.3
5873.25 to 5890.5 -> 1.1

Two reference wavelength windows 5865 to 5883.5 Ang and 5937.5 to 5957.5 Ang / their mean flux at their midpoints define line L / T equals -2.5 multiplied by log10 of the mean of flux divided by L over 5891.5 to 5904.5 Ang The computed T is 0.154 mag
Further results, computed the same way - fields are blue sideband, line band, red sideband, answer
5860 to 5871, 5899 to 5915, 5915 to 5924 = 0.07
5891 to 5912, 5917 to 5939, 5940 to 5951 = -0.08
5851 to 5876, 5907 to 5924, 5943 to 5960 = 0.01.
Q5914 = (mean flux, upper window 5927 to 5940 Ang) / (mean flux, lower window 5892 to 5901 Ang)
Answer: 1.2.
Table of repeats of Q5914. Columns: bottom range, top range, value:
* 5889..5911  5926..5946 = 1.17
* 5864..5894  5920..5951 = 1.09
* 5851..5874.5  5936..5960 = 1.01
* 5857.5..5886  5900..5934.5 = 1.01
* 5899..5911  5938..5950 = 1.07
